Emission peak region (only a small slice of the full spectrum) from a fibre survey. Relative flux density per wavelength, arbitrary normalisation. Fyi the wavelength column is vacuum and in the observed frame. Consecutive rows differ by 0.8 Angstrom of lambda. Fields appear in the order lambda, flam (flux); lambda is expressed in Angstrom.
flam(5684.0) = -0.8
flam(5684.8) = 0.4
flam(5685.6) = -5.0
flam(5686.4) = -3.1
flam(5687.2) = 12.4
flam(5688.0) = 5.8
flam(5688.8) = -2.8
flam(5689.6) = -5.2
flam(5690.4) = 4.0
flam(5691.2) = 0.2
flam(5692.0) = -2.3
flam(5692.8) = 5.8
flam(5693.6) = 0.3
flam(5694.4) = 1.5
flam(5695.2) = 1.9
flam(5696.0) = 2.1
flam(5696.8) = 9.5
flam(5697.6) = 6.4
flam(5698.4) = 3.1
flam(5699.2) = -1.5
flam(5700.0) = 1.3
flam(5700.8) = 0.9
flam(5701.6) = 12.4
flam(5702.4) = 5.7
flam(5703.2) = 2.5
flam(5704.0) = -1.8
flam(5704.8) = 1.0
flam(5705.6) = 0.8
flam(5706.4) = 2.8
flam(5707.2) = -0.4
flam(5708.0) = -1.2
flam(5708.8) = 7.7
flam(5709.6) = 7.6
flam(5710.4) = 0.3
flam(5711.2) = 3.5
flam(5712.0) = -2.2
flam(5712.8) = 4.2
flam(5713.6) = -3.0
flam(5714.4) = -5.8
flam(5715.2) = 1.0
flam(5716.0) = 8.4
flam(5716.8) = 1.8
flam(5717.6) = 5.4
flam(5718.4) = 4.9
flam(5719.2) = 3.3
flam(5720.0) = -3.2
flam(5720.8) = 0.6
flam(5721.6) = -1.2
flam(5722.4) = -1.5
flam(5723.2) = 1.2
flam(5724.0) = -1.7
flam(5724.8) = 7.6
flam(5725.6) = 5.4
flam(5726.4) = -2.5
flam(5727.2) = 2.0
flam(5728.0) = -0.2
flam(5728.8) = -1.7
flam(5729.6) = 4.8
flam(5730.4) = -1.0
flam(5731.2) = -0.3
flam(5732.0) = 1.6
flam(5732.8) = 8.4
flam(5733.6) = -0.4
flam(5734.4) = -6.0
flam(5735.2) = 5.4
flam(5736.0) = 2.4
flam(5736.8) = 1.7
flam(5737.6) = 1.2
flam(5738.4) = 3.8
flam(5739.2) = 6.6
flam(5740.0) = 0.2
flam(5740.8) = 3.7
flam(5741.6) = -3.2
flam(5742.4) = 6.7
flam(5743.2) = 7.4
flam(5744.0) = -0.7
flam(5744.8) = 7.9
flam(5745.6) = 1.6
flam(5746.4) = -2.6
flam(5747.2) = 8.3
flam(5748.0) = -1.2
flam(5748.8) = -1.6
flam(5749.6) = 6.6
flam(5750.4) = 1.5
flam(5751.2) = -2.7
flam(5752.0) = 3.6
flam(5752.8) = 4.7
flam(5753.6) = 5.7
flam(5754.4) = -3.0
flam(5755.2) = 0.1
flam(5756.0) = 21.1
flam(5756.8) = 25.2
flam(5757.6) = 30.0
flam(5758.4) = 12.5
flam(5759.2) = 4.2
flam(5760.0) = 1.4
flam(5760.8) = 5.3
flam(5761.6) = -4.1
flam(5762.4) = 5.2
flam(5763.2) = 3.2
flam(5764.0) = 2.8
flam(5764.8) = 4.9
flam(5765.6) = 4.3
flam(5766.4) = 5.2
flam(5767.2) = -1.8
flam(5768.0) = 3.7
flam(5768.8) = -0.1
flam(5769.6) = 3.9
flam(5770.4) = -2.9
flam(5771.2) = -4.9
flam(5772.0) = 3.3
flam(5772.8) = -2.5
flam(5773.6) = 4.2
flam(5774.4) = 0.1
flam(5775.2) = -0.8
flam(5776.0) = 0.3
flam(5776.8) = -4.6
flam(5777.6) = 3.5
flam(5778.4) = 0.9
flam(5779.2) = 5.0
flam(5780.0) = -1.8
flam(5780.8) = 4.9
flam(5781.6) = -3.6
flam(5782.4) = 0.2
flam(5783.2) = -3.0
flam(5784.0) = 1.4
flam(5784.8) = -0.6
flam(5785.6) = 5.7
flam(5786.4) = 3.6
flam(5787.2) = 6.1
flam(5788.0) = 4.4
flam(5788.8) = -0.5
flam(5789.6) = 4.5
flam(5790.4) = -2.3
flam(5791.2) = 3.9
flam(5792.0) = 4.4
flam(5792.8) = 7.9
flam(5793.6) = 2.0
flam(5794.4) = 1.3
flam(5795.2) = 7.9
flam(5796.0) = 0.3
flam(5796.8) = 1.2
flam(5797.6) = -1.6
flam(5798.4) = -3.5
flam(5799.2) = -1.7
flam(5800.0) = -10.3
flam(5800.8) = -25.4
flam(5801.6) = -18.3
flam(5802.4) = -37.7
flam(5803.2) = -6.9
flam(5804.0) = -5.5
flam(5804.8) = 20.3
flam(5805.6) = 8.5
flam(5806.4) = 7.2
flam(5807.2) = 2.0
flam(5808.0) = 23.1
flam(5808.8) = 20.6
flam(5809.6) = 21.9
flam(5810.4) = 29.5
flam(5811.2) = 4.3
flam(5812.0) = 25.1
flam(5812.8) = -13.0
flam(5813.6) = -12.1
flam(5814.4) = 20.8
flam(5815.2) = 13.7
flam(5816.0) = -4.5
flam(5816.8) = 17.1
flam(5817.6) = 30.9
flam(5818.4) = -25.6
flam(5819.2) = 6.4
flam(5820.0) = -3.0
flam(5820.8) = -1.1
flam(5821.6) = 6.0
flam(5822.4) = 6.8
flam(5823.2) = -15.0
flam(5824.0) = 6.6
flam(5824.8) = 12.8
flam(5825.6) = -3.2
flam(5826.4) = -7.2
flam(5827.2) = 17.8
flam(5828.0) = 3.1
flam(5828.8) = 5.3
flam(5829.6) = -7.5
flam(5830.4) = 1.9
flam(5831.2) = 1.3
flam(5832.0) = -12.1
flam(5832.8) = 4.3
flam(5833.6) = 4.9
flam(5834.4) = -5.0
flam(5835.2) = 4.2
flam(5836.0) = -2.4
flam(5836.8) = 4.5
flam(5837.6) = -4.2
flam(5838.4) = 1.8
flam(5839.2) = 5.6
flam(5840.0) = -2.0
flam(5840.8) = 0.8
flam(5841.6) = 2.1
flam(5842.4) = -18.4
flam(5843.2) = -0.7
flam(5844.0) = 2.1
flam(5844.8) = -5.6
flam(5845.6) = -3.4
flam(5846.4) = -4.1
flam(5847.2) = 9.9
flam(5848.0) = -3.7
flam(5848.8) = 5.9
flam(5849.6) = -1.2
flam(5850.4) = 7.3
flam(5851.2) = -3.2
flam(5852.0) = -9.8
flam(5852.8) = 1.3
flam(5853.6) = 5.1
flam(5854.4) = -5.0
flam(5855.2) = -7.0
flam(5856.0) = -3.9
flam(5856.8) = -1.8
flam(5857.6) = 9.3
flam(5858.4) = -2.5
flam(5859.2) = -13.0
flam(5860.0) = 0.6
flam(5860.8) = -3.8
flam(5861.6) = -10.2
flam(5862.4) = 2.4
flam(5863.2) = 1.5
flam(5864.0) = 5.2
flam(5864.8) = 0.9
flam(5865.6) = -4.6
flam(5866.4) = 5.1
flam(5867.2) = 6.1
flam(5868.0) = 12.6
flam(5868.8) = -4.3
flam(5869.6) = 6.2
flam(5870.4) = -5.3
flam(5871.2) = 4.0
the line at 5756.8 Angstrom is [O III] 5007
